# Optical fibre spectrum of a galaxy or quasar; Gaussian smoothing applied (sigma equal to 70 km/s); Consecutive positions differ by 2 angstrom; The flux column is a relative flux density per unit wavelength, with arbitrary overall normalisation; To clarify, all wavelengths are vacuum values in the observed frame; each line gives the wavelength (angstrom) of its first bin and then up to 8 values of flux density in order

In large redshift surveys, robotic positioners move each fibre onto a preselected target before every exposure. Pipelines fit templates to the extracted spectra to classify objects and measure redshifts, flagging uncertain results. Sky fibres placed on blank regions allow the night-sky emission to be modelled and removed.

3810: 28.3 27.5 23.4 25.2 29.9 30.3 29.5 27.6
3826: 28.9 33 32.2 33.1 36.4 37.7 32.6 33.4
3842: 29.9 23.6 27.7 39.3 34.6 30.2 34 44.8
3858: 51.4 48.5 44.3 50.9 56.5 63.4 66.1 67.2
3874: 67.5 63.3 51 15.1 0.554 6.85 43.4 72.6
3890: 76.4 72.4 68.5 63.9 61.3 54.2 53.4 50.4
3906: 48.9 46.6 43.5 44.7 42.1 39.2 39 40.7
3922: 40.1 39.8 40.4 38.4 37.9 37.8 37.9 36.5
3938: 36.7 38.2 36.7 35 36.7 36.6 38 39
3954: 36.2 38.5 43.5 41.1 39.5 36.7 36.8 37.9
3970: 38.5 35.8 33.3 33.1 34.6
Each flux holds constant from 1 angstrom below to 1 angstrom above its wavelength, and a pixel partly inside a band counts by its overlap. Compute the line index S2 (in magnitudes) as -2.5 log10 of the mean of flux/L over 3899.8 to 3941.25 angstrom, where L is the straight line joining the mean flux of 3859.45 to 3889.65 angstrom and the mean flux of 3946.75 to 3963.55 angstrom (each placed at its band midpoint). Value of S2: 0.03 mag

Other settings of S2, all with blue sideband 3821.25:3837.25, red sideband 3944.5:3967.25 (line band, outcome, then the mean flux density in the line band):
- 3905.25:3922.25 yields -0.18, 42.8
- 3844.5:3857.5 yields -0.06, 35.3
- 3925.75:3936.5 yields -0.03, 38.1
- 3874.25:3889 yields -0.09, 37.7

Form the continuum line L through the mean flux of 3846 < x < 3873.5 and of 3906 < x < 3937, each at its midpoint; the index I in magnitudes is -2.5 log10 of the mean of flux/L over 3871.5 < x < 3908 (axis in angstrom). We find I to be -0.17 mag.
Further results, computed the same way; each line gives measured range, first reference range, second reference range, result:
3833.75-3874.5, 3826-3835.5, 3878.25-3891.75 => -0.21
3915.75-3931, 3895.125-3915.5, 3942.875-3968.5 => 0.17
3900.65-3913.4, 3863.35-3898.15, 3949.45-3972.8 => 0.02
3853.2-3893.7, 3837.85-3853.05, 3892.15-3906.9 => -0.13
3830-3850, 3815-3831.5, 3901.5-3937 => -0.03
